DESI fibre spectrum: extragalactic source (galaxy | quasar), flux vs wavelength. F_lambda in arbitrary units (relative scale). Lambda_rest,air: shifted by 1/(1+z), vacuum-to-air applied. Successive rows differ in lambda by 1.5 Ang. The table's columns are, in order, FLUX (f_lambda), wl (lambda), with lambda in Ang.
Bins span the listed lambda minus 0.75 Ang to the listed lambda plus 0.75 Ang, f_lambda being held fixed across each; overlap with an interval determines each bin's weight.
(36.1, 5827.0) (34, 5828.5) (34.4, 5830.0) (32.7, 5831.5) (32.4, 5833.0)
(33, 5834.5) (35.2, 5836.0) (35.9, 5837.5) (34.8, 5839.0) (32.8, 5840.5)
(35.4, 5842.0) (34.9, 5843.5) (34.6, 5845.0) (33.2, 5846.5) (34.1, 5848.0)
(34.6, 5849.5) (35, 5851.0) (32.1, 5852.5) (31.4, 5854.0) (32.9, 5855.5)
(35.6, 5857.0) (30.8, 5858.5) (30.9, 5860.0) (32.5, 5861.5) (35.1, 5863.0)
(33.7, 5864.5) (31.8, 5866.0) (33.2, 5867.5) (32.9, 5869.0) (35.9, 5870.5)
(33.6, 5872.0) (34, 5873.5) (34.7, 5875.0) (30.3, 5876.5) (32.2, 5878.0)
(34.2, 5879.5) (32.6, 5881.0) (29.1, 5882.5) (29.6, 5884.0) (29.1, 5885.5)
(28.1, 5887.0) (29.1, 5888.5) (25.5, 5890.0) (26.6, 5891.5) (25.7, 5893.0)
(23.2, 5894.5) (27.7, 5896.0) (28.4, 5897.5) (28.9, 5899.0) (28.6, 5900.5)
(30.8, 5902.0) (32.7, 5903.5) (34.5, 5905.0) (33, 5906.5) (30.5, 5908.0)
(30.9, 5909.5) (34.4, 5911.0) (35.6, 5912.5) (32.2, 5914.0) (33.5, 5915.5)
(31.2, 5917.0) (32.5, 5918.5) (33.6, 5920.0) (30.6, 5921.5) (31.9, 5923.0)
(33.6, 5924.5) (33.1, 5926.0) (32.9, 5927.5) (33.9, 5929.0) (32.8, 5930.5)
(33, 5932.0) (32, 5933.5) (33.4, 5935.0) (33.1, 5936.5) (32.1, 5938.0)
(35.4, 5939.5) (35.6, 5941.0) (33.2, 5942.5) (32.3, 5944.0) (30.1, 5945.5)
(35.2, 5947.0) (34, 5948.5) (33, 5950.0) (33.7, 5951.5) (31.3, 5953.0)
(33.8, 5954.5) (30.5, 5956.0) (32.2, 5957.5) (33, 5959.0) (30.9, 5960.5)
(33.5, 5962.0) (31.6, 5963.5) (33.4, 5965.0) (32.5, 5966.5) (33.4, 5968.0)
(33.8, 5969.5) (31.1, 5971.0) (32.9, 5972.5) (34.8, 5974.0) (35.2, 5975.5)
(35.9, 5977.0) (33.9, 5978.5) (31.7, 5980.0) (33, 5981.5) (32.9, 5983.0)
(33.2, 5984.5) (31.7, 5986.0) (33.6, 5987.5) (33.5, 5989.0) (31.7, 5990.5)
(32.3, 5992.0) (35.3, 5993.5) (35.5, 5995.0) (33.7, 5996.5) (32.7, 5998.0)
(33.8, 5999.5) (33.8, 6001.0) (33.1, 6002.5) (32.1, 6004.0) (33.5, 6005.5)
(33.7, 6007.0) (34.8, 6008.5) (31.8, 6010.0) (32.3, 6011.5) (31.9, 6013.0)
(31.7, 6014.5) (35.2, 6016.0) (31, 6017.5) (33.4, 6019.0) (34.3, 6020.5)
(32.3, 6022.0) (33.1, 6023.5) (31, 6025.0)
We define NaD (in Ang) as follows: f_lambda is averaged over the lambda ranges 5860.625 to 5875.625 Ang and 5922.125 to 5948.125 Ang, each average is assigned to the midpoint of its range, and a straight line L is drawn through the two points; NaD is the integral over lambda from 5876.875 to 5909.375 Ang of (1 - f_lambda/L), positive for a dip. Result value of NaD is 3.82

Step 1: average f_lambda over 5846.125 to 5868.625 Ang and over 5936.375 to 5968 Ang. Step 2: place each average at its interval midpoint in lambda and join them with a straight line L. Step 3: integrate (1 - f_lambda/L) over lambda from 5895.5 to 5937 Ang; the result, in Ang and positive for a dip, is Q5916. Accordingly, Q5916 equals 1.1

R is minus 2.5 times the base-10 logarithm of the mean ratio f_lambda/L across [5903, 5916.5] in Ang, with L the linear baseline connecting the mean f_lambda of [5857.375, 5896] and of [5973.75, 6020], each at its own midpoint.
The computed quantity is -0.05 mag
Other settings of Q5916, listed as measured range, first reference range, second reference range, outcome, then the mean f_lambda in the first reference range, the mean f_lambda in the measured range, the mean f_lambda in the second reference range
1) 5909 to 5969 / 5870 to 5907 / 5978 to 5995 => -2.2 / 30.3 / 32.9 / 33.1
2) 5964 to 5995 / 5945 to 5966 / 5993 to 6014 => -0.3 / 32.6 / 33.3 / 33.4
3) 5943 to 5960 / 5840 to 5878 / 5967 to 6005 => 0.4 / 33.4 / 32.6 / 33.4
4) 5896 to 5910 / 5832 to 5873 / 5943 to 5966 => 1.0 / 33.6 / 30.8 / 32.6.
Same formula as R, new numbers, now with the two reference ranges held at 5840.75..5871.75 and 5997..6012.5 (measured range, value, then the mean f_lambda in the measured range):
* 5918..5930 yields 0.019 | 32.8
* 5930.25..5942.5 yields -0.004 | 33.4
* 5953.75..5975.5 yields 0.016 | 32.8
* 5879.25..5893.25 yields 0.159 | 28.9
